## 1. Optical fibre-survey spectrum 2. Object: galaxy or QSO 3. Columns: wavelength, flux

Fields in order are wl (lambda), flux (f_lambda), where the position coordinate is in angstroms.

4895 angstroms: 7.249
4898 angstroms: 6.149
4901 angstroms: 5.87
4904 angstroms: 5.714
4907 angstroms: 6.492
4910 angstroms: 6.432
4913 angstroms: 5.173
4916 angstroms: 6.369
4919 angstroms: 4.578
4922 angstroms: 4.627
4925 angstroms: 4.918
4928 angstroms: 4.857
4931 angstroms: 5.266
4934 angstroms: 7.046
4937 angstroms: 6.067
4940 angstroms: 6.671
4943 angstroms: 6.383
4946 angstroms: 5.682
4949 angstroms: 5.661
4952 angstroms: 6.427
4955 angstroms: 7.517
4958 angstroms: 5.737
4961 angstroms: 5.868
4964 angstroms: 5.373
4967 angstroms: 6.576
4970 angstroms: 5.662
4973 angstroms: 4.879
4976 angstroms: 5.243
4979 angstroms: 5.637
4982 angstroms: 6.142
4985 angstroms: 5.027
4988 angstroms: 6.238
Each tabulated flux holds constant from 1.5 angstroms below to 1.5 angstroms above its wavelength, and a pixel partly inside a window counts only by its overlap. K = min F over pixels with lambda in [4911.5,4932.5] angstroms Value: 4.578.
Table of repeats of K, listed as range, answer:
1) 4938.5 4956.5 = 5.661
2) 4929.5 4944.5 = 5.266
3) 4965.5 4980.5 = 4.879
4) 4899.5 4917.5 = 5.173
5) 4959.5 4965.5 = 5.373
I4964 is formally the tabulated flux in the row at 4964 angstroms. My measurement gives 5.373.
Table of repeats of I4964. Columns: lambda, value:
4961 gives 5.868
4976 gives 5.243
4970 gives 5.662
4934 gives 7.046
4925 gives 4.918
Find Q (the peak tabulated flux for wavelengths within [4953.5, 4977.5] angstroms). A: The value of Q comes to 7.517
